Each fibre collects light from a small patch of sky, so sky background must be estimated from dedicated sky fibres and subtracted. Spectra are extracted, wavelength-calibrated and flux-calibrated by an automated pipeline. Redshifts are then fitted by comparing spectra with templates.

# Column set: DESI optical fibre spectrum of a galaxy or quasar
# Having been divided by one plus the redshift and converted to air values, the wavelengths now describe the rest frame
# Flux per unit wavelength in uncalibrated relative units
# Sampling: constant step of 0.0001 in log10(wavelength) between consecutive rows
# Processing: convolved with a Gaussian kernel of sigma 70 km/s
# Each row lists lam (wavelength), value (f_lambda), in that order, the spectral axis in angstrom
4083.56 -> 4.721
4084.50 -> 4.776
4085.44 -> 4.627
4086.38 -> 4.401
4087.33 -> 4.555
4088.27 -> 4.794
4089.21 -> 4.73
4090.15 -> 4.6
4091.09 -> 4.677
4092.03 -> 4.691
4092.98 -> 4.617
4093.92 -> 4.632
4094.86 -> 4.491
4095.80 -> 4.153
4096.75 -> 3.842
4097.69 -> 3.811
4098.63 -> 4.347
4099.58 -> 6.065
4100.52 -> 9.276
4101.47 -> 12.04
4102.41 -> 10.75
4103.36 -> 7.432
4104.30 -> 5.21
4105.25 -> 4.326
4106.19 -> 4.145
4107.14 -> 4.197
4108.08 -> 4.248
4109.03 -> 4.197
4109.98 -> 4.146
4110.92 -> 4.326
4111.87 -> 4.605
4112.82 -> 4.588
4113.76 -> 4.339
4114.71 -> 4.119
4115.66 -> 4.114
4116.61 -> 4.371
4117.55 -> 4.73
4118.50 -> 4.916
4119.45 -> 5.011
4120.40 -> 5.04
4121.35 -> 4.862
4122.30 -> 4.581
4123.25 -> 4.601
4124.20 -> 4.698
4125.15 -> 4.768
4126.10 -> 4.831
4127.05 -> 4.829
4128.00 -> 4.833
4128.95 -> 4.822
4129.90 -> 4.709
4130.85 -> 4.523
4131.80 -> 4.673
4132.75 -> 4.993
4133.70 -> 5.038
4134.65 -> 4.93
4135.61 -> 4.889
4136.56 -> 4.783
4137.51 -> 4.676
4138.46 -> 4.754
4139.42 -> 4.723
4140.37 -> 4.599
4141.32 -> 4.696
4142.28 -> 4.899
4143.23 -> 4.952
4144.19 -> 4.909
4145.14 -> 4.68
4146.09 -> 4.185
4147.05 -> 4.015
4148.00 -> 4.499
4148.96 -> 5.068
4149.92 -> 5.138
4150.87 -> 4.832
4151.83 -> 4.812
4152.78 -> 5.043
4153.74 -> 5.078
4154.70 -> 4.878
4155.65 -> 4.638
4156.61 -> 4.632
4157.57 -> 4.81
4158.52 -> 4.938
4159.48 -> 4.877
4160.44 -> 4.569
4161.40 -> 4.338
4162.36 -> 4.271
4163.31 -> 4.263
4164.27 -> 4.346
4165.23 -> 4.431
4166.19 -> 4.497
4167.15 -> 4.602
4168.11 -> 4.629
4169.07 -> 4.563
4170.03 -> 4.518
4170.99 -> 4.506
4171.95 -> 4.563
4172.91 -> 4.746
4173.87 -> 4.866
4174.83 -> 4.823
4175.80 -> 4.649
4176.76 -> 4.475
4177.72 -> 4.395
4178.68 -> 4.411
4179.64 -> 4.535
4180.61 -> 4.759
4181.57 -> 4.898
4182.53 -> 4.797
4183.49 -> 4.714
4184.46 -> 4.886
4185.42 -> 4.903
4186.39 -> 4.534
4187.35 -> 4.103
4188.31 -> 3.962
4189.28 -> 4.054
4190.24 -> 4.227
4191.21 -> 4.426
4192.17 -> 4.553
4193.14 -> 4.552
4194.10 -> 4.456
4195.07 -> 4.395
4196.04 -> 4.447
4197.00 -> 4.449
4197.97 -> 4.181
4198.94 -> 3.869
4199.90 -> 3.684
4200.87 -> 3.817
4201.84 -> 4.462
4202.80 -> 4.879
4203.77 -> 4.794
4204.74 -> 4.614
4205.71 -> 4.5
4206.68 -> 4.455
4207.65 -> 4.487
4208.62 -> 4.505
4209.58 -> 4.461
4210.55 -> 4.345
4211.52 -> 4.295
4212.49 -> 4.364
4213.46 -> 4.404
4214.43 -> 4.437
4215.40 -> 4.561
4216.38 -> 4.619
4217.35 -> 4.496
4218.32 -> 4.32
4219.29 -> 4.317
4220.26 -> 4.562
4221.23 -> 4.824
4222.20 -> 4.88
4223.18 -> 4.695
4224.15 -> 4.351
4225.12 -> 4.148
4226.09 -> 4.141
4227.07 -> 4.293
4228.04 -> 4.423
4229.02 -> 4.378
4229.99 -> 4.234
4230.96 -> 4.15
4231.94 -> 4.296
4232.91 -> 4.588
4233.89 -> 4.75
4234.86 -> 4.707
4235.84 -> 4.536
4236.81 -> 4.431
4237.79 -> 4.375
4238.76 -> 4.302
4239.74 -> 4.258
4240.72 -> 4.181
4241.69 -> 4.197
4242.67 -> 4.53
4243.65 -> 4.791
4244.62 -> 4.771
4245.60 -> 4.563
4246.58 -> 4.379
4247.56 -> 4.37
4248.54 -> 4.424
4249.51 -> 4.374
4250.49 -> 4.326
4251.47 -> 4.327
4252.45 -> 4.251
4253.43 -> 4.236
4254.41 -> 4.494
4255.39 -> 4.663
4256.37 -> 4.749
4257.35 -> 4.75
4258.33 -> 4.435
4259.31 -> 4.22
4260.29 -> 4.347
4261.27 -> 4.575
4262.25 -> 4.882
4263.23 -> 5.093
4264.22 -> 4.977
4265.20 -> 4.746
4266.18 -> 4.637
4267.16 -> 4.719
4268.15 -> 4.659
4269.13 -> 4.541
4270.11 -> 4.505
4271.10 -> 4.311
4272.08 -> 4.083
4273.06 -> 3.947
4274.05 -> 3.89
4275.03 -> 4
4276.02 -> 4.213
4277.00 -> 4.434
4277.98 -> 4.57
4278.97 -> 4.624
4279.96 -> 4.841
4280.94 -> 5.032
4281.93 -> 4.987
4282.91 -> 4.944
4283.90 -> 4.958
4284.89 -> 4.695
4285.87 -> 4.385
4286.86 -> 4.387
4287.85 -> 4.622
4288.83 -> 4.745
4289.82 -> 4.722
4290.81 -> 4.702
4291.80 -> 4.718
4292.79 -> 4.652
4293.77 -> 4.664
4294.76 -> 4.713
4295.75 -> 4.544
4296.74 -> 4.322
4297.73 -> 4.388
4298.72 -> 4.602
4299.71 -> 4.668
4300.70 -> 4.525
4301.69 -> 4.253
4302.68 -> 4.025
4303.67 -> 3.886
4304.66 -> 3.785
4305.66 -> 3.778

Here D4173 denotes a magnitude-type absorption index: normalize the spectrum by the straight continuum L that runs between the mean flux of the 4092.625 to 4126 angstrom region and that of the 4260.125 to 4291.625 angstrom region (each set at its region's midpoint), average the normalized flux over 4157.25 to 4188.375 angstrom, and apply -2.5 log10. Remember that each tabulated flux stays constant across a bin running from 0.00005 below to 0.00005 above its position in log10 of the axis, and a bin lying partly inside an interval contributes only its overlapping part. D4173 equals 0.08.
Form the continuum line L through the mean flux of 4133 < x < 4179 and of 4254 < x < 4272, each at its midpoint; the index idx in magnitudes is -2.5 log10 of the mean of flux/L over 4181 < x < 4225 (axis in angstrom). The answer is 0.05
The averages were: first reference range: 4.68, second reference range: 4.62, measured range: 4.45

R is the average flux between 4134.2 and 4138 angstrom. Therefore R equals 4.82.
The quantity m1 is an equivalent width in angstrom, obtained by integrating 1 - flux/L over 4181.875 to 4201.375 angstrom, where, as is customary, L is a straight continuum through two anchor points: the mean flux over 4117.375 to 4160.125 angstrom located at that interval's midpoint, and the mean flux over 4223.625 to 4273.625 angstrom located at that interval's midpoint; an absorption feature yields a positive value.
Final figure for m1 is 1.2 angstrom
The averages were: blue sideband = 4.79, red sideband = 4.46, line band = 4.35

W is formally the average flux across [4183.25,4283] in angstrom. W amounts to 4.46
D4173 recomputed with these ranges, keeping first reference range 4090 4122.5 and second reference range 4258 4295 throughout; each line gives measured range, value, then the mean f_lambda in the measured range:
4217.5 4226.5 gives 0.07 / 4.48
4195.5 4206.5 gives 0.12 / 4.34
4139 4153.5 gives 0.06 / 4.74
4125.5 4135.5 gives 0.05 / 4.82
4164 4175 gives 0.08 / 4.59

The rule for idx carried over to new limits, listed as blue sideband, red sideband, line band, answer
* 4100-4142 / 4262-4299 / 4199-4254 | 0.08 mag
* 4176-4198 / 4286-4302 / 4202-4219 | 0.00 mag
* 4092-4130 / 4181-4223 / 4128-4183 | 0.02 mag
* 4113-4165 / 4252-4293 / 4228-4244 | 0.05 mag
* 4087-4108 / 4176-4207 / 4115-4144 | 0.08 mag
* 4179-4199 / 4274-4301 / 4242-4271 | 0.00 mag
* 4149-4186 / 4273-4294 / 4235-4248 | 0.04 mag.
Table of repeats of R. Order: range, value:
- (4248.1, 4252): 4.37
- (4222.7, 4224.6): 4.53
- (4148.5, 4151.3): 5.02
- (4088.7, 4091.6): 4.68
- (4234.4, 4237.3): 4.55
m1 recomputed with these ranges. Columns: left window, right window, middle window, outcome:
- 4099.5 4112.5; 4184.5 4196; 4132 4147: 1.8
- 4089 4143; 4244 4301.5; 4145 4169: 1.2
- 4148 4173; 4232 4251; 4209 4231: 0.4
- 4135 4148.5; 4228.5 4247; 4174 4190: 0.0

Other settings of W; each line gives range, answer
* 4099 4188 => 4.88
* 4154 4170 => 4.59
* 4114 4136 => 4.73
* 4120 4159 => 4.78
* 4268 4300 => 4.55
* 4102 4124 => 4.89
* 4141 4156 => 4.77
